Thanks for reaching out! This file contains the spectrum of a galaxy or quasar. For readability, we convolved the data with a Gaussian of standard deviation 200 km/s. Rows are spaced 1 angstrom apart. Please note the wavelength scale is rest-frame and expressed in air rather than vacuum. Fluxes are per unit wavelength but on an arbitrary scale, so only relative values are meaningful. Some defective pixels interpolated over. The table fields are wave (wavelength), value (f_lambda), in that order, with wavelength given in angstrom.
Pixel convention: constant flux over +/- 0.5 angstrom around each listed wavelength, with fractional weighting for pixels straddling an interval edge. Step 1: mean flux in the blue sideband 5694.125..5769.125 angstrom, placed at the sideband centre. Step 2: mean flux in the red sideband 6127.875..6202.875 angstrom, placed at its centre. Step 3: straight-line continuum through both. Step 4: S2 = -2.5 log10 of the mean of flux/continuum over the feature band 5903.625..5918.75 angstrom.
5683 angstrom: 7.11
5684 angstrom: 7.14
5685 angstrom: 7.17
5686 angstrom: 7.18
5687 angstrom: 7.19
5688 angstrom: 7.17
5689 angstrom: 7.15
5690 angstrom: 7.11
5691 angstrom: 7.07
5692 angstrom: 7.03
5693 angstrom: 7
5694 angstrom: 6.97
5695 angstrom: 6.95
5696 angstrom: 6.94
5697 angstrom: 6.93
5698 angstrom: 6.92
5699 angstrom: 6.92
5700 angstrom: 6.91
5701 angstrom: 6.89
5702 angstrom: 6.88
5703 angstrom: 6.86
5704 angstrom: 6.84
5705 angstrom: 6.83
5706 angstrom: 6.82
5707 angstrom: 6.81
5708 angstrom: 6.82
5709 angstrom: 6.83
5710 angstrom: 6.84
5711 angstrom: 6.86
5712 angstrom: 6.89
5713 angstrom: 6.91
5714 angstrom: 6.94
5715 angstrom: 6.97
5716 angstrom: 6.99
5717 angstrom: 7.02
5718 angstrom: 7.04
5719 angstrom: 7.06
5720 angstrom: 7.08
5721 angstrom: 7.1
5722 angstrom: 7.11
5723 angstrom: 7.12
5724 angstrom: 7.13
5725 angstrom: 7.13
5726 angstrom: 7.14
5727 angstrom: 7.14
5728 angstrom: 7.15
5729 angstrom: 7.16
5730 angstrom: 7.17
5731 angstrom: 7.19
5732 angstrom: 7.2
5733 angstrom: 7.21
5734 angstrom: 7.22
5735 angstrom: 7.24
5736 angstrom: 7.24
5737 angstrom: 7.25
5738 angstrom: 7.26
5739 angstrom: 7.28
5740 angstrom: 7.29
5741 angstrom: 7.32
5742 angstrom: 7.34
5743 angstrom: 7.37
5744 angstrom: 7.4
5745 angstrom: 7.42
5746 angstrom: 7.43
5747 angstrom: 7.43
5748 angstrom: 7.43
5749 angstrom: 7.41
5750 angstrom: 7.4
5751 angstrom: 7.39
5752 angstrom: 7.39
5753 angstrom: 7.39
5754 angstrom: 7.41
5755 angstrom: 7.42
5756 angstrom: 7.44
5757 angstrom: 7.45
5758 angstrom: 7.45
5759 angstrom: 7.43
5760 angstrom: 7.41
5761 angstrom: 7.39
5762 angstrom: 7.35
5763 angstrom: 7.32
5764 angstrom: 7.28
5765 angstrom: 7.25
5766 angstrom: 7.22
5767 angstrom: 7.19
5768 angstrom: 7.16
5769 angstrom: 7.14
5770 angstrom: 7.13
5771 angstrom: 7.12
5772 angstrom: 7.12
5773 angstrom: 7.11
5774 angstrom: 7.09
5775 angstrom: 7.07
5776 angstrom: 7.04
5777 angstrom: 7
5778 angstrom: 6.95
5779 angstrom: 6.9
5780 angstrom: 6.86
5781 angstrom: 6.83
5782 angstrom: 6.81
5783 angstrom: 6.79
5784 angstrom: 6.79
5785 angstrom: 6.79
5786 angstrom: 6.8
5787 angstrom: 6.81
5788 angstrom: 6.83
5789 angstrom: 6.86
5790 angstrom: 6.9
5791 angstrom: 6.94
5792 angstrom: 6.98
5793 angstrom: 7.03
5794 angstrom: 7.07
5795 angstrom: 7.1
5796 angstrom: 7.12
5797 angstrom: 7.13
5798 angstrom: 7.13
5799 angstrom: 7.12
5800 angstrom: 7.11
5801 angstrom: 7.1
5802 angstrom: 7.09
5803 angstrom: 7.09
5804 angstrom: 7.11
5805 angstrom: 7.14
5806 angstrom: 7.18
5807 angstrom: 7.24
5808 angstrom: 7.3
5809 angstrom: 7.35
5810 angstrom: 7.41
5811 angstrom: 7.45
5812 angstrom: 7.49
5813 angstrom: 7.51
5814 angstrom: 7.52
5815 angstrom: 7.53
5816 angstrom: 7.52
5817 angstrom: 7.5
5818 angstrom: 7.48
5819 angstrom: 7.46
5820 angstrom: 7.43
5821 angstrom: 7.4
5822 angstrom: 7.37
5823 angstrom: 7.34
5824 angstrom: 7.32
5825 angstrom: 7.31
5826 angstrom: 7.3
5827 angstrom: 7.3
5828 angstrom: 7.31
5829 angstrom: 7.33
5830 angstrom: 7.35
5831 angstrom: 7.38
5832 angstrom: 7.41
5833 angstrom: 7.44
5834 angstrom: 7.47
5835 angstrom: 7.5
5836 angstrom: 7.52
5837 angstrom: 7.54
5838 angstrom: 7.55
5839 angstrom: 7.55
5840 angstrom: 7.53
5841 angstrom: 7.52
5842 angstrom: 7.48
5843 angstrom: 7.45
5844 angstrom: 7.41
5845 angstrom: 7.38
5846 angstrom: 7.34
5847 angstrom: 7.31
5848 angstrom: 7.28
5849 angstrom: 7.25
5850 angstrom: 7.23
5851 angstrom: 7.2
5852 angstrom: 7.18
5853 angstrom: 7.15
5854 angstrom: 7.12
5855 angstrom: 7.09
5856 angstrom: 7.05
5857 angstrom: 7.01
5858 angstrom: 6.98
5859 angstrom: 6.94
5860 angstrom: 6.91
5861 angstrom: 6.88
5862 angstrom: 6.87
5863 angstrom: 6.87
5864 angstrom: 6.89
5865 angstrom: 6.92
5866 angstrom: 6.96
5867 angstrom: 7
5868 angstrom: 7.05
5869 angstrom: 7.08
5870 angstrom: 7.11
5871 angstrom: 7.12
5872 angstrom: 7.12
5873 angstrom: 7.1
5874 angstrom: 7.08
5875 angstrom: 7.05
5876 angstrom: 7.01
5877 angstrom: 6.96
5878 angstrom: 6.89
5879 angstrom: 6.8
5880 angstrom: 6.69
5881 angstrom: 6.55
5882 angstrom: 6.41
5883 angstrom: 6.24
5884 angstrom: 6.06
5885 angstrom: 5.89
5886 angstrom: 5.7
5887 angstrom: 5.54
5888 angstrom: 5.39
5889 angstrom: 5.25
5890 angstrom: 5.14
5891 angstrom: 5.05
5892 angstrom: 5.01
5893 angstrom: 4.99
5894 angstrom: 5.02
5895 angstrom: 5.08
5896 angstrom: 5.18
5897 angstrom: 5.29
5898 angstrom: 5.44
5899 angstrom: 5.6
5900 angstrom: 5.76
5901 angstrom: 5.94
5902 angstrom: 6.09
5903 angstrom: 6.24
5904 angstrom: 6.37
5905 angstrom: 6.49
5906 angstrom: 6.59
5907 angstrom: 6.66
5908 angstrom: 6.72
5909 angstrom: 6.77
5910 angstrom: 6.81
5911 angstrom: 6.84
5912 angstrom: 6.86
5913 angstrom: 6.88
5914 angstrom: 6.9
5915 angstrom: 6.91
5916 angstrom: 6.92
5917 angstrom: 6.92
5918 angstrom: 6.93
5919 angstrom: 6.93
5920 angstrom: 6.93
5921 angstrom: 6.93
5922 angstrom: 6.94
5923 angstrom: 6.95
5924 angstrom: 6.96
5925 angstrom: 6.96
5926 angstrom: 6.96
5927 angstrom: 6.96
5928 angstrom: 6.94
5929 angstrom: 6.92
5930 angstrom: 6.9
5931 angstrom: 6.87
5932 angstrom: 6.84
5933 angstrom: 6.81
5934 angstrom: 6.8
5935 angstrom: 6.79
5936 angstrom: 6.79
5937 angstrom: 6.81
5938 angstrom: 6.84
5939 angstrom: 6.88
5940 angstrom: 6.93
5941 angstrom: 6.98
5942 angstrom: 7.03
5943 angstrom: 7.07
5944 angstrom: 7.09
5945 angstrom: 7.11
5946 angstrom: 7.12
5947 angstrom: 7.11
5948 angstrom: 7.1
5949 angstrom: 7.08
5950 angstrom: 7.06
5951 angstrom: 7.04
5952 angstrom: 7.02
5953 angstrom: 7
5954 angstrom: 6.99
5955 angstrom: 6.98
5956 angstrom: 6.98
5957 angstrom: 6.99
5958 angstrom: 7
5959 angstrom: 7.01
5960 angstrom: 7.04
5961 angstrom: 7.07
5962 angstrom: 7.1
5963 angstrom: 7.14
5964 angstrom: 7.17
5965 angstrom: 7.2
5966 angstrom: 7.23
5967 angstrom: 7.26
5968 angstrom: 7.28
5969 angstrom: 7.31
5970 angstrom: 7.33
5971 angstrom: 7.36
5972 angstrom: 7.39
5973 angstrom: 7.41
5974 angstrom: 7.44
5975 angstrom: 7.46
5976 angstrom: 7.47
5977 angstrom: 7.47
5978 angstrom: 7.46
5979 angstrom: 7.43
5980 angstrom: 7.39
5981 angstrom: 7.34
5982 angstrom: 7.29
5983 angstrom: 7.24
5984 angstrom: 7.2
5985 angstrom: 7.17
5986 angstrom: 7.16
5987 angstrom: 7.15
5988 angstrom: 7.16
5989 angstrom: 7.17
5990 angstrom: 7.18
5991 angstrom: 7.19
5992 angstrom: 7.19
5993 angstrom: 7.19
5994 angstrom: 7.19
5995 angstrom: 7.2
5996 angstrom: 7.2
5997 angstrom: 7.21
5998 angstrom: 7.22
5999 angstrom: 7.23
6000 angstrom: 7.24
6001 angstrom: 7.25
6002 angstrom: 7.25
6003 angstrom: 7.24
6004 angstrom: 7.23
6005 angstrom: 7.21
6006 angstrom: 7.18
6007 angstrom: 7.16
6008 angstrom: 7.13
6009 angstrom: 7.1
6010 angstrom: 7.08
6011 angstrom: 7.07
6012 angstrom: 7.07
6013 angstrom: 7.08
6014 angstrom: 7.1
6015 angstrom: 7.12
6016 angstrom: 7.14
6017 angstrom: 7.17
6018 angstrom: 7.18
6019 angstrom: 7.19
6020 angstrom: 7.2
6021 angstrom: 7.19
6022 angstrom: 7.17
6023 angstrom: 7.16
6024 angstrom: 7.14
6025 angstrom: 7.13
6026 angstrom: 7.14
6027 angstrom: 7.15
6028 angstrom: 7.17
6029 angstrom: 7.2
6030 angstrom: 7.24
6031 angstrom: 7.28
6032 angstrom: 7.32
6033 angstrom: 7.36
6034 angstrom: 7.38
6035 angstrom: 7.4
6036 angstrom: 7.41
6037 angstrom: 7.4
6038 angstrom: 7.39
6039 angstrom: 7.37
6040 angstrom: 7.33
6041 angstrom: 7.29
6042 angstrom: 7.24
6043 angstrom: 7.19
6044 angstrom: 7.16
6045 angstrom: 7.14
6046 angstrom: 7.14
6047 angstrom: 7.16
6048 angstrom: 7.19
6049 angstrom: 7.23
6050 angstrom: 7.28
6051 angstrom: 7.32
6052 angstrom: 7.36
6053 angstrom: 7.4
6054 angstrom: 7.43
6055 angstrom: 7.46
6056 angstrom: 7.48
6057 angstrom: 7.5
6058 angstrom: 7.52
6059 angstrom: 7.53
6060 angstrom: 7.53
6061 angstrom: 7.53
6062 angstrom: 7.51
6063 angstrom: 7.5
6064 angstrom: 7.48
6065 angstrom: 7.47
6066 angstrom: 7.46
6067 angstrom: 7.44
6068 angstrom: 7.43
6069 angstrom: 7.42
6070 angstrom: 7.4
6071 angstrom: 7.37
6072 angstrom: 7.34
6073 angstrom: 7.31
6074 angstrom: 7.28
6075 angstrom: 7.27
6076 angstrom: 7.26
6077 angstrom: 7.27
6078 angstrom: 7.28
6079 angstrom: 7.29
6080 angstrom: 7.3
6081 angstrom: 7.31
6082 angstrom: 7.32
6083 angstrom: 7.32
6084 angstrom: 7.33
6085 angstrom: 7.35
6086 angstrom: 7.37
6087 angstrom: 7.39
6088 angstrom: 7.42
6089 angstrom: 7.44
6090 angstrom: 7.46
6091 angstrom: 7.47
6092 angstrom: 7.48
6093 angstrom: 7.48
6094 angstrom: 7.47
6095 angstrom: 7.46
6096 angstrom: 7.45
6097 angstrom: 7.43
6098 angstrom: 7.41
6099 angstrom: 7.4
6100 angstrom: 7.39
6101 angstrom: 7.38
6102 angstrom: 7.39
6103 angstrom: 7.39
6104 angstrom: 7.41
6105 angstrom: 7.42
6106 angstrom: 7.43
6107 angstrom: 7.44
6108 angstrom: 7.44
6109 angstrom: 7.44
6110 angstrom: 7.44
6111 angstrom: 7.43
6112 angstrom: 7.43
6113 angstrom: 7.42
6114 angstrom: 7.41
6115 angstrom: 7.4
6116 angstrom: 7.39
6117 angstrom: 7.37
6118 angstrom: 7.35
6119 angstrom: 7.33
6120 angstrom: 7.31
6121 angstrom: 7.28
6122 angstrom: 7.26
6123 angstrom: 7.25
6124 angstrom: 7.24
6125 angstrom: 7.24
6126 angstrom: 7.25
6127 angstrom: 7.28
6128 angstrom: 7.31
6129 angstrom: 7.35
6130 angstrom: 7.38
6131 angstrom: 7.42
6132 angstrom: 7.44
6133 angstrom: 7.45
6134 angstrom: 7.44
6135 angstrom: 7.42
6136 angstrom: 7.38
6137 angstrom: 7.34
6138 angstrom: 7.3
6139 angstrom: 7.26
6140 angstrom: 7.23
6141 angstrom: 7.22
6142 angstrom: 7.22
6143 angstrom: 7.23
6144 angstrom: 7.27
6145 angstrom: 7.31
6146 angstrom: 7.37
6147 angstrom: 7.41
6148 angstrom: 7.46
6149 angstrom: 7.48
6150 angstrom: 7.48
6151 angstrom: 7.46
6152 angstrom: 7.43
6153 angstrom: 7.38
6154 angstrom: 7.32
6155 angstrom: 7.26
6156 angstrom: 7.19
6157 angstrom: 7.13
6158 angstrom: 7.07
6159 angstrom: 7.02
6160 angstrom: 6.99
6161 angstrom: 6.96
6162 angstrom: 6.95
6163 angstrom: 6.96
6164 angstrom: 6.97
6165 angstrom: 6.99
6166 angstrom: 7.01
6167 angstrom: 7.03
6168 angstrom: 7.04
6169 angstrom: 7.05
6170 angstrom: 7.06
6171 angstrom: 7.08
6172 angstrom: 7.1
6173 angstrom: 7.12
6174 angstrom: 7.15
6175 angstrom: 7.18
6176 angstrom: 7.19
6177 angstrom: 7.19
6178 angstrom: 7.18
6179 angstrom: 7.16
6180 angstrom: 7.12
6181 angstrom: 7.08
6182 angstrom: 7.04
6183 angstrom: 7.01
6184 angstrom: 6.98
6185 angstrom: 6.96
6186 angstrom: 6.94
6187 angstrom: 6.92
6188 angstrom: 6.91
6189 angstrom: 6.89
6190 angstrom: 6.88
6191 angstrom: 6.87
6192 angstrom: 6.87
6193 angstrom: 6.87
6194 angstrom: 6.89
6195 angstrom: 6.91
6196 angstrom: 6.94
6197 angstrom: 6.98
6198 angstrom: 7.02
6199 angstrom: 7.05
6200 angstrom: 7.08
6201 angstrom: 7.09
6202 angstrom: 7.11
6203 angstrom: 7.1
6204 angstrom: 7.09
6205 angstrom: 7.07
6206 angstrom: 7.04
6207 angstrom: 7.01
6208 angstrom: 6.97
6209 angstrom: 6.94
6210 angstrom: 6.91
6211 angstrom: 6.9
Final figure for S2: 0.06 mag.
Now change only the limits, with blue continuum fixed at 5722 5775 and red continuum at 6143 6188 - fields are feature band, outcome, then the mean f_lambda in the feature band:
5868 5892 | 0.136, 6.39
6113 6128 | -0.023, 7.31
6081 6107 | -0.036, 7.41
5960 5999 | -0.009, 7.26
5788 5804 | 0.033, 7.05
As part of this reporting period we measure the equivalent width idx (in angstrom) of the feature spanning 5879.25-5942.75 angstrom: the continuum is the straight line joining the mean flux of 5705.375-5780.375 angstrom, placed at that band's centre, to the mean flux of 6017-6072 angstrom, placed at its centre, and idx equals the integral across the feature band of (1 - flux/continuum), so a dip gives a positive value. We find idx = 7.5 angstrom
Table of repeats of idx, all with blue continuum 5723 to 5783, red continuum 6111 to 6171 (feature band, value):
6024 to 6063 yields -0.36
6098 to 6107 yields -0.18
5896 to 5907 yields 1.93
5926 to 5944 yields 0.86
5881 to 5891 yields 2.07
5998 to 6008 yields 0.05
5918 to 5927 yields 0.37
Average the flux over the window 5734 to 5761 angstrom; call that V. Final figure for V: 7.37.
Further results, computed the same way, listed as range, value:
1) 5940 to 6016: 7.18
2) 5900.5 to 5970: 6.92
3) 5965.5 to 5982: 7.37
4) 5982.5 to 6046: 7.21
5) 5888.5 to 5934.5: 6.38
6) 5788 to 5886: 7.15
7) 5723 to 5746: 7.24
